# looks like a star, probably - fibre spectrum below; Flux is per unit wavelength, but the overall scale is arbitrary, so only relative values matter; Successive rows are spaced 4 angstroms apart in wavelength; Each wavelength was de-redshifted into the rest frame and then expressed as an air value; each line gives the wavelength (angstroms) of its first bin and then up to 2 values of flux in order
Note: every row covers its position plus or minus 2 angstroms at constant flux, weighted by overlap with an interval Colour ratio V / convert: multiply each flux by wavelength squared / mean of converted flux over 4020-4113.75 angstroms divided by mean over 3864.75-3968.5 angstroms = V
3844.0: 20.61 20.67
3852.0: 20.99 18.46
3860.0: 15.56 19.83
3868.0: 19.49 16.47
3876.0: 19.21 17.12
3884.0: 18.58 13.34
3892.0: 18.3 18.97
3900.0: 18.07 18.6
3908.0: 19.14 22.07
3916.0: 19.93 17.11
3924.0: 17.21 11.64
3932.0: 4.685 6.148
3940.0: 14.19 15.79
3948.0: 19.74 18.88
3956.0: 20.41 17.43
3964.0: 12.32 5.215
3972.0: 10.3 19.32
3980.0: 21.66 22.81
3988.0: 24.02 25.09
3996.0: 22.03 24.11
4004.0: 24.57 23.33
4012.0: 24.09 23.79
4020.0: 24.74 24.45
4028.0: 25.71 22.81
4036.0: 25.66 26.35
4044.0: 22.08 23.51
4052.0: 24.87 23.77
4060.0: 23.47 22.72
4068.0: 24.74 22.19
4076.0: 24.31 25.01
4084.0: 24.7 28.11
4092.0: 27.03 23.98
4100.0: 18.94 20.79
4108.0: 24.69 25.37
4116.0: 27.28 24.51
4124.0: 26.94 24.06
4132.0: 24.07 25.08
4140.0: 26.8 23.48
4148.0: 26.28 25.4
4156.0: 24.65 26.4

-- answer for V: 1.59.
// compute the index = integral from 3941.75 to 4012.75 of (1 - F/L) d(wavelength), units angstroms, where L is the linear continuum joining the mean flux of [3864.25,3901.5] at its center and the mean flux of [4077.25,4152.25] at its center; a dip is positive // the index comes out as 4.63 angstroms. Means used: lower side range 17.8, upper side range 24.9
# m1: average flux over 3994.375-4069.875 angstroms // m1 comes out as 24.1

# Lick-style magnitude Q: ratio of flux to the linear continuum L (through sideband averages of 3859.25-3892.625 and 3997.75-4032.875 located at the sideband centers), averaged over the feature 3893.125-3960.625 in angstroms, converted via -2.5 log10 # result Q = 0.21 mag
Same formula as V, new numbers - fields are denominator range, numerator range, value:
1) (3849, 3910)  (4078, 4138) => 1.52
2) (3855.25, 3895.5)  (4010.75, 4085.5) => 1.49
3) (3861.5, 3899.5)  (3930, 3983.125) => 0.84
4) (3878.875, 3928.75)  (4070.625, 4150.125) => 1.53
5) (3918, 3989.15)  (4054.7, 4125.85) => 1.69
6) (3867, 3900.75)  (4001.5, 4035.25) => 1.47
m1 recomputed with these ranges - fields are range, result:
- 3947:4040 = 21.1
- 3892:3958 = 16.5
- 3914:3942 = 13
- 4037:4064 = 24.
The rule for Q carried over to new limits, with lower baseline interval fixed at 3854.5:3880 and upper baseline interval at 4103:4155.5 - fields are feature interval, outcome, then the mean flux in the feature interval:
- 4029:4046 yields -0.08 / 24.3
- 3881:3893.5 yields 0.12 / 16.7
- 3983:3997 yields -0.11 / 23.6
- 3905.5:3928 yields 0.06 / 18.4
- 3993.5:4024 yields -0.10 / 23.9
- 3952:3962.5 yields 0.10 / 18.6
